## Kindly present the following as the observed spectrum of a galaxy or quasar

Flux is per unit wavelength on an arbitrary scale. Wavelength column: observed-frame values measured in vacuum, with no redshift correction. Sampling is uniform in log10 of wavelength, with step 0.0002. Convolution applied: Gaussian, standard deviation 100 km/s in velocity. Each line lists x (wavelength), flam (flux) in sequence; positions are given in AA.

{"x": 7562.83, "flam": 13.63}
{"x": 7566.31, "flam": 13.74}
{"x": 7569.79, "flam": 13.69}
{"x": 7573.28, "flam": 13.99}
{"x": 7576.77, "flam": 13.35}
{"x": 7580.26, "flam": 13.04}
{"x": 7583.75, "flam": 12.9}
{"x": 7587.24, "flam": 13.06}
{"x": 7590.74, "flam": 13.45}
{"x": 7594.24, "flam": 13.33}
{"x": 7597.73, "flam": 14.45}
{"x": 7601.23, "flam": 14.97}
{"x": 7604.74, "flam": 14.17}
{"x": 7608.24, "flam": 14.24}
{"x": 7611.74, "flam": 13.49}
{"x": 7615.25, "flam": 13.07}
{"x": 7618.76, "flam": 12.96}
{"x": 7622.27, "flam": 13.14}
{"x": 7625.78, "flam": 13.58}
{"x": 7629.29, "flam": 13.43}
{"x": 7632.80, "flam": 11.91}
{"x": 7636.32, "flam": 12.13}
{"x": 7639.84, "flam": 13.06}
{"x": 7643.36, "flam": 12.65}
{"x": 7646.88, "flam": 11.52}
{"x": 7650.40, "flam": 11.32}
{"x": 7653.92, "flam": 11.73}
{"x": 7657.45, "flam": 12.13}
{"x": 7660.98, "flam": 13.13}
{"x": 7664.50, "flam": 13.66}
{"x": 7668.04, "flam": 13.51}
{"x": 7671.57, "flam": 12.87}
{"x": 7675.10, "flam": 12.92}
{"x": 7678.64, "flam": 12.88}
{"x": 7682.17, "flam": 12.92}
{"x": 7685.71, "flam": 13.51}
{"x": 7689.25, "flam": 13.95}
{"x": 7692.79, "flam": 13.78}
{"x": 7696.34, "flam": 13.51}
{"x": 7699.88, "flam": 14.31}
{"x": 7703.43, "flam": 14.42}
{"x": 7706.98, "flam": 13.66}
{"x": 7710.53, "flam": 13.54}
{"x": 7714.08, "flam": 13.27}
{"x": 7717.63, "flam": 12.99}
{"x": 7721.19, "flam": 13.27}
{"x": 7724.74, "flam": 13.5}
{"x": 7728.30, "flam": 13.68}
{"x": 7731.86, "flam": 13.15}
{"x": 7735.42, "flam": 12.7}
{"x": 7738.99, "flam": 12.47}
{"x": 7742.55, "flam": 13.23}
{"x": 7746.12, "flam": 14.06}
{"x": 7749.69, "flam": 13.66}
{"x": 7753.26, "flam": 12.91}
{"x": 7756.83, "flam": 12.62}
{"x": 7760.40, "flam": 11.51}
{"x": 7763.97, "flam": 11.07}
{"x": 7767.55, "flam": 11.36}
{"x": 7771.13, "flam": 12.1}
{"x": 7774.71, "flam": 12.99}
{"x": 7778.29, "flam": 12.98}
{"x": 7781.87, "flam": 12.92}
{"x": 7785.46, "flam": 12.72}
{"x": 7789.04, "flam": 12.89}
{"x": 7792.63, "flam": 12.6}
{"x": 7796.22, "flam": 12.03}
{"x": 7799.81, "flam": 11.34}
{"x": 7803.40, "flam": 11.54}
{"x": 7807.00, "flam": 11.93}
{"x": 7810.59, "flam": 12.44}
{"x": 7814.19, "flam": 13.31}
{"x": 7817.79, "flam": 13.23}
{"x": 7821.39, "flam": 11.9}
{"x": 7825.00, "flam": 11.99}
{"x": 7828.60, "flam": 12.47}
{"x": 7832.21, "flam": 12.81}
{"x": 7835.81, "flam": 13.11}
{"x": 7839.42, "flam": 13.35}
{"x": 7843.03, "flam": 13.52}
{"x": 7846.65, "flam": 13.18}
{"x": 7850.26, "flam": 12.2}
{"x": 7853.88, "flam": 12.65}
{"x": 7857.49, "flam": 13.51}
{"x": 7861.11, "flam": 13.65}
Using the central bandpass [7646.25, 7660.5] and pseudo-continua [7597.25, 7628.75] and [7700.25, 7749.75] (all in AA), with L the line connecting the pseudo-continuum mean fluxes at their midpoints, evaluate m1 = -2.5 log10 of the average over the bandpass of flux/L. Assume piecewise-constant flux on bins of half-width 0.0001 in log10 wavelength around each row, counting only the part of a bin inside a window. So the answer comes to 0.15 mag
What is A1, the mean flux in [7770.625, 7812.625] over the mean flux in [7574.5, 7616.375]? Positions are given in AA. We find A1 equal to 0.91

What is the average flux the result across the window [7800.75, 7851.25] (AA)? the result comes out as 12.6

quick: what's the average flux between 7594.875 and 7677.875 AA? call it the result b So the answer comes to 13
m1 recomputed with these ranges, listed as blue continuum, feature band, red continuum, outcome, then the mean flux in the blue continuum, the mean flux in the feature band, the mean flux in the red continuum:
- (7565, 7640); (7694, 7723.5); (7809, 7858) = -0.04 mag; 13.4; 13.6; 12.8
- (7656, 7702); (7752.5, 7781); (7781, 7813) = 0.03 mag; 13.3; 12.2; 12.3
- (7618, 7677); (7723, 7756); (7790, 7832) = -0.07 mag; 12.7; 13.2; 12.3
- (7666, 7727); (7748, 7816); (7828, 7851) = 0.07 mag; 13.5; 12.4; 13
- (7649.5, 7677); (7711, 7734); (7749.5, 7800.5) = -0.07 mag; 12.7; 13.3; 12.4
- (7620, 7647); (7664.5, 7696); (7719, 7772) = -0.05 mag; 12.8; 13.3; 12.8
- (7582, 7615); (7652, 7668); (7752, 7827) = 0.05 mag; 13.8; 12.7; 12.3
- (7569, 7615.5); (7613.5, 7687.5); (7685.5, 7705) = 0.09 mag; 13.7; 12.8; 13.9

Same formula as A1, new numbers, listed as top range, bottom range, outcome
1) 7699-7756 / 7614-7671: 1.06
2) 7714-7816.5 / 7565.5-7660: 0.96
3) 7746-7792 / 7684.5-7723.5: 0.92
